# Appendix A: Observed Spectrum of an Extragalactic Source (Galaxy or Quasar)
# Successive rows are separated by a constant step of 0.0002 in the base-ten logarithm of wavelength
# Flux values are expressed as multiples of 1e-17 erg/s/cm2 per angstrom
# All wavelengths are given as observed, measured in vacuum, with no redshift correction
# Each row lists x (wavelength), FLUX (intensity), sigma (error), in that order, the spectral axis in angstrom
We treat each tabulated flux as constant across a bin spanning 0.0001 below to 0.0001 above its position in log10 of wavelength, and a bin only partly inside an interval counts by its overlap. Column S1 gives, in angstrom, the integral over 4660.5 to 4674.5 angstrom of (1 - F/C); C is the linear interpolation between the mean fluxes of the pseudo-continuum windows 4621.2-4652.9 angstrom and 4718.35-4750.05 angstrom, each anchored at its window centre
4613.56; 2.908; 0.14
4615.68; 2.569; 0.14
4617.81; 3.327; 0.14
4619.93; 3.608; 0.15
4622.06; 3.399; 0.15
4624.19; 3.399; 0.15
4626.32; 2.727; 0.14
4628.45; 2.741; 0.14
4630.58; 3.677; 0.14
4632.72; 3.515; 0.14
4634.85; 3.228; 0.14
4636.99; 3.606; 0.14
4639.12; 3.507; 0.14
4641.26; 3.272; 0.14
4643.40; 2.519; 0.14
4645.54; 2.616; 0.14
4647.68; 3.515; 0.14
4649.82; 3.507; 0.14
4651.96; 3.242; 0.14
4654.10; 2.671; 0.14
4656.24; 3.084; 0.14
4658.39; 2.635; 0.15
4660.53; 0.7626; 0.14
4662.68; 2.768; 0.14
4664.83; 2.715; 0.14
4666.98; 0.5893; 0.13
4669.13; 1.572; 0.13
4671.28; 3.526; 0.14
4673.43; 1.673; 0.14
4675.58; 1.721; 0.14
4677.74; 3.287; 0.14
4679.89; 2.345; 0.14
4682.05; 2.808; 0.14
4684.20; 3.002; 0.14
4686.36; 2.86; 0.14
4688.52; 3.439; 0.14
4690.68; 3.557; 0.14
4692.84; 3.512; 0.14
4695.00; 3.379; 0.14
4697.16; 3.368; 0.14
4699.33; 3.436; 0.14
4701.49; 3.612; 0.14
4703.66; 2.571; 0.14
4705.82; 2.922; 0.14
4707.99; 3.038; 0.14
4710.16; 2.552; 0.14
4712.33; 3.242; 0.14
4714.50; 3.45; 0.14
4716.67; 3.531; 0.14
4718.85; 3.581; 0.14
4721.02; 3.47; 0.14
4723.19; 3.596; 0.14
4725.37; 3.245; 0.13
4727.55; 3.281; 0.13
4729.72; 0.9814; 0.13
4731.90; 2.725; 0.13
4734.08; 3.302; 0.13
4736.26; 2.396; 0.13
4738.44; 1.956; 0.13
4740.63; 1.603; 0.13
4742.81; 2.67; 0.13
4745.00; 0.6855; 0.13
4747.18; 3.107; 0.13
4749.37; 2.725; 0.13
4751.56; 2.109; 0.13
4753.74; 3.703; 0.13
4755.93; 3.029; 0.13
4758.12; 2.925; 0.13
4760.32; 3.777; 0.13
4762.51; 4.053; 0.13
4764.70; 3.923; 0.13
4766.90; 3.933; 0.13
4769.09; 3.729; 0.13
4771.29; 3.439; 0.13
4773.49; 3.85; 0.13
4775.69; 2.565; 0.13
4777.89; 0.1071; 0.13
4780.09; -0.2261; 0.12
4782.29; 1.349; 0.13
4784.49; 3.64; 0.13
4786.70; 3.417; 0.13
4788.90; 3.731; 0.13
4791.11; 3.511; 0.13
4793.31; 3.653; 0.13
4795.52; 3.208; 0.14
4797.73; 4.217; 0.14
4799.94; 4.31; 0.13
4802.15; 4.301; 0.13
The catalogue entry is 4.6 angstrom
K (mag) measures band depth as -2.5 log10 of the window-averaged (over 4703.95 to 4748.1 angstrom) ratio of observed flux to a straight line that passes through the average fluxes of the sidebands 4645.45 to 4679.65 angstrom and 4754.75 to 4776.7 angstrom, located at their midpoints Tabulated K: 0.13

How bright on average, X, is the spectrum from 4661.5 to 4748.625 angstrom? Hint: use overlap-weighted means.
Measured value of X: 2.77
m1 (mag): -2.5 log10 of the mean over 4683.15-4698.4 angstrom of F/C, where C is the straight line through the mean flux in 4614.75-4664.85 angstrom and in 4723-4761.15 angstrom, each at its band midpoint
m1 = -0.17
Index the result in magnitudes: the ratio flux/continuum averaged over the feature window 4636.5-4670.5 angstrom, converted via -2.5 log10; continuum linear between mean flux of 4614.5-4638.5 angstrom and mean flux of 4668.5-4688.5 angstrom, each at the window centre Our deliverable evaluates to 0.11 mag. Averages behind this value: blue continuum 3.26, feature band 2.65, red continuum 2.6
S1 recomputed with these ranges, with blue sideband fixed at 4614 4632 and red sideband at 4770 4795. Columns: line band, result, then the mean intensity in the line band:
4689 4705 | -2.2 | 3.35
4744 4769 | -3.5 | 3.12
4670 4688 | 2.0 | 2.67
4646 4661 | 1.1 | 2.85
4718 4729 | -1.9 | 3.35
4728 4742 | 3.0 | 2.22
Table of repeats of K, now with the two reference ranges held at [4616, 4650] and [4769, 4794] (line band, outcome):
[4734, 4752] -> 0.254 mag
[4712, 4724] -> -0.196 mag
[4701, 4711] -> 0.020 mag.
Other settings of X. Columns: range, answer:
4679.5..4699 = 3.18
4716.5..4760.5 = 2.74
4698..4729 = 3.23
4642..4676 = 2.47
